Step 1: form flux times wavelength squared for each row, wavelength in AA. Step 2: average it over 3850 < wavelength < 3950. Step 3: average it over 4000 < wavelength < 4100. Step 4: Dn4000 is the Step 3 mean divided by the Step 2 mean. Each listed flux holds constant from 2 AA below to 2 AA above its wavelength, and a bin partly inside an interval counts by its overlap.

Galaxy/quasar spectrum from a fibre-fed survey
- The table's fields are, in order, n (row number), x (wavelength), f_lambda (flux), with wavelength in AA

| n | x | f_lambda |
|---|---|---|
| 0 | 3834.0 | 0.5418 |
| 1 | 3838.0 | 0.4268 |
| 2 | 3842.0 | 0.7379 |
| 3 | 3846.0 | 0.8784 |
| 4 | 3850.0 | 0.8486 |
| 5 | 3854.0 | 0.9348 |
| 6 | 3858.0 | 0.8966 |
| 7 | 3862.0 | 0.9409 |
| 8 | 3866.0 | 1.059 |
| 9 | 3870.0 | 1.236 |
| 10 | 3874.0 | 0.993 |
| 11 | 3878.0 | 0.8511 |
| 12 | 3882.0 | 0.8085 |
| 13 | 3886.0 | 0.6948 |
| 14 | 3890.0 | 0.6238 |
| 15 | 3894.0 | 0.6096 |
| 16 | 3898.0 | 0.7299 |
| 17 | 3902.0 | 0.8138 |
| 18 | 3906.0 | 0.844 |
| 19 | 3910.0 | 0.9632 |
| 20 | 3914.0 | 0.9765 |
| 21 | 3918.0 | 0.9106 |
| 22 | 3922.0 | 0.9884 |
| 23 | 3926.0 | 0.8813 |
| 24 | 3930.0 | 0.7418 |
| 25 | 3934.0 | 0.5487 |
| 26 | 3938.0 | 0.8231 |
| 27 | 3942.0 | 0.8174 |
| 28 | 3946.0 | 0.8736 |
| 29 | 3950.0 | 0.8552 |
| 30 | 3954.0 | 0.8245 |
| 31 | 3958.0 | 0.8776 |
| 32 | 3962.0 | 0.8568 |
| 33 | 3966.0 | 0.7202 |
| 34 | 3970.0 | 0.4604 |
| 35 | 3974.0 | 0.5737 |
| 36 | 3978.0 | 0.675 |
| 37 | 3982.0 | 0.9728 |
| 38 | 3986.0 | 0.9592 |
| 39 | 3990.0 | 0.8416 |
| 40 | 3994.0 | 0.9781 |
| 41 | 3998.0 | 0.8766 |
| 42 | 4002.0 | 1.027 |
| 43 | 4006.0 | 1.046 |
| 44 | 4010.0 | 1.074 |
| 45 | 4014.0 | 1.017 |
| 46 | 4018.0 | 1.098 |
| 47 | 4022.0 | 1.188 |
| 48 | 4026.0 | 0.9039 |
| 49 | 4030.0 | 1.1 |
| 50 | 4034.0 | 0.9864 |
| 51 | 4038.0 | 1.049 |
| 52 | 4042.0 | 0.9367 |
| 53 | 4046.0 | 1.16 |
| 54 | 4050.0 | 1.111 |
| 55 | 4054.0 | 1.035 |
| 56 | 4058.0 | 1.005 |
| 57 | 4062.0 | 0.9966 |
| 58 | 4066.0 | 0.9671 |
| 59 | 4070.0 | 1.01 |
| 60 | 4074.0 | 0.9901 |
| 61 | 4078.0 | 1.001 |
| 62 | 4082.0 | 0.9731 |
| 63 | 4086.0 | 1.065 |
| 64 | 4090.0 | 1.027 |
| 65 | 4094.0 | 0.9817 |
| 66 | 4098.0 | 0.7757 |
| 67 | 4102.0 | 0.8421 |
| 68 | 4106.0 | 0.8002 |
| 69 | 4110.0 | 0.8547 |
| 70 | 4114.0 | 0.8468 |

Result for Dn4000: 1.29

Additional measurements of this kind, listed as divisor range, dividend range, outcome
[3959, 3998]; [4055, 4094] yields 1.33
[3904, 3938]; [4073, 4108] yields 1.19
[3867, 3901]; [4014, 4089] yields 1.36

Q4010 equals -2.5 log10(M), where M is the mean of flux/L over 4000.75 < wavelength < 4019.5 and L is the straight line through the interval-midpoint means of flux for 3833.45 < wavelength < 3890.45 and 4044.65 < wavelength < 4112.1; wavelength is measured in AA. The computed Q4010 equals -0.13 mag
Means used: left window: 0.844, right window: 0.974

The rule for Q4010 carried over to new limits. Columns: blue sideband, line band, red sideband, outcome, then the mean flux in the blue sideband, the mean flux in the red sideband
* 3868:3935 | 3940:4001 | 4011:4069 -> 0.155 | 0.84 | 1.04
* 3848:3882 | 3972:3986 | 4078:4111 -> 0.216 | 0.96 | 0.922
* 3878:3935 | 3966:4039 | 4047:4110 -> -0.034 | 0.802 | 0.971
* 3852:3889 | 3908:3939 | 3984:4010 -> 0.105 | 0.927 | 0.964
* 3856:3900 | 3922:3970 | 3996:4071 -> 0.174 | 0.858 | 1.03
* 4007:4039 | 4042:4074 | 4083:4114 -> -0.051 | 1.05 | 0.905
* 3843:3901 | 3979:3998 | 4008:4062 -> 0.089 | 0.862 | 1.05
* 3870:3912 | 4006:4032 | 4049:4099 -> -0.130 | 0.814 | 0.997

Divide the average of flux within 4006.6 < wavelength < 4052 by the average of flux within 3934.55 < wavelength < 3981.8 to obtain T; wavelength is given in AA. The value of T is 1.39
